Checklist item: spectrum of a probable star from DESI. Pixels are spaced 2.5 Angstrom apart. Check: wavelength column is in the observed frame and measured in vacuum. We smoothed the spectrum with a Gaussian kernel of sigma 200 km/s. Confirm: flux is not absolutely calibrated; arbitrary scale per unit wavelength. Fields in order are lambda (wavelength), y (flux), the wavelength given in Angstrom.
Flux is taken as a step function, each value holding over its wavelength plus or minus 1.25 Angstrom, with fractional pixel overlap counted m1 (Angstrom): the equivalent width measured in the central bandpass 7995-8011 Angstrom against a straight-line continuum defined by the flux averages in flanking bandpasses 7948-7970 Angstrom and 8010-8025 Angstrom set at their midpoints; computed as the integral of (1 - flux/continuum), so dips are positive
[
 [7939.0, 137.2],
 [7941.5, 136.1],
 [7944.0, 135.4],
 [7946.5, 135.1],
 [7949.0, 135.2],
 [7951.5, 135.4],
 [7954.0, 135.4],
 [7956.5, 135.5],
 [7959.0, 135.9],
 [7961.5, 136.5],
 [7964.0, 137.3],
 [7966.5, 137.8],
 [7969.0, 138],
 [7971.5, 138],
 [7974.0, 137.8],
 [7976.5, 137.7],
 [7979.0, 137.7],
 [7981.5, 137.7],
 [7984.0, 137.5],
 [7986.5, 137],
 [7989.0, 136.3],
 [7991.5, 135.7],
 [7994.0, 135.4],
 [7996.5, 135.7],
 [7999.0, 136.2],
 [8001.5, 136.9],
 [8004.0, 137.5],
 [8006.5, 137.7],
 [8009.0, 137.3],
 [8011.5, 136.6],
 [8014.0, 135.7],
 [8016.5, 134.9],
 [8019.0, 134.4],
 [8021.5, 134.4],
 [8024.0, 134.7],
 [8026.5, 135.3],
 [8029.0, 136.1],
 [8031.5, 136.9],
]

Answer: -0.2 Angstrom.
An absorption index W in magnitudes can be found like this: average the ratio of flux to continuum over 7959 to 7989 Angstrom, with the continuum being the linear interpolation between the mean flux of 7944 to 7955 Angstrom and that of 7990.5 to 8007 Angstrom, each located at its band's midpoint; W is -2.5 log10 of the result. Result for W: -0.01 mag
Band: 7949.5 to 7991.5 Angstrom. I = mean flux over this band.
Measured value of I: 137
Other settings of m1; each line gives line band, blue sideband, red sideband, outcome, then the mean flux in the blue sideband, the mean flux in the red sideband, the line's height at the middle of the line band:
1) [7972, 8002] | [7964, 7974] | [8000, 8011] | 0.2 Angstrom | 138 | 137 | 138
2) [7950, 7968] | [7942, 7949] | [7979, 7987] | 0.0 Angstrom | 135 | 137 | 136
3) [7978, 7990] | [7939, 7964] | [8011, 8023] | -0.2 Angstrom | 136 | 135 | 135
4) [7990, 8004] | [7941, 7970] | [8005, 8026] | 0.0 Angstrom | 136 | 136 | 136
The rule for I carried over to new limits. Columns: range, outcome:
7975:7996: 137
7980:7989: 137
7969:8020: 137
